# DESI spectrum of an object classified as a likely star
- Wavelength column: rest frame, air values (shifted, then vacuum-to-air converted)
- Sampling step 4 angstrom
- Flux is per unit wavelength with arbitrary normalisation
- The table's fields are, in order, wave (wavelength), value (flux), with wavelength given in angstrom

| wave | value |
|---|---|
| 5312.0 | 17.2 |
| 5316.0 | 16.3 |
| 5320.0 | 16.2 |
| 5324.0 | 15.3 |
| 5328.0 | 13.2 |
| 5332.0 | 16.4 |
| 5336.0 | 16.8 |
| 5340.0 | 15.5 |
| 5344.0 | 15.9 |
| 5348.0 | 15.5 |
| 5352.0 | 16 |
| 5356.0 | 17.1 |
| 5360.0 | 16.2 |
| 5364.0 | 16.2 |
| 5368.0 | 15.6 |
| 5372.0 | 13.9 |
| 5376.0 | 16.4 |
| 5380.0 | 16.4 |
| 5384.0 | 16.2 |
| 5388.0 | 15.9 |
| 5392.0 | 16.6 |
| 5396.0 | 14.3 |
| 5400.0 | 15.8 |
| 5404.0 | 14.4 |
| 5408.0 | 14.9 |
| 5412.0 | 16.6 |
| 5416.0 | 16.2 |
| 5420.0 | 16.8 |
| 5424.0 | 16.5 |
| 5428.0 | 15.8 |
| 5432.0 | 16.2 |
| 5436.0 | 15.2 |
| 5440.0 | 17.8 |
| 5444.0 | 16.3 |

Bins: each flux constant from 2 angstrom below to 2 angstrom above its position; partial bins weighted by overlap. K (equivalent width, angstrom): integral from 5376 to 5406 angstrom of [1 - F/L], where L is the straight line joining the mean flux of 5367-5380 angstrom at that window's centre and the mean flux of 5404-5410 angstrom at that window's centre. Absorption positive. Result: -1.2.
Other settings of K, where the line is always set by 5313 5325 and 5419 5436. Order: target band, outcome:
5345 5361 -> -0.1 angstrom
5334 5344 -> 0.0 angstrom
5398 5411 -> 0.8 angstrom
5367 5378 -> 0.6 angstrom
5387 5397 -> 0.3 angstrom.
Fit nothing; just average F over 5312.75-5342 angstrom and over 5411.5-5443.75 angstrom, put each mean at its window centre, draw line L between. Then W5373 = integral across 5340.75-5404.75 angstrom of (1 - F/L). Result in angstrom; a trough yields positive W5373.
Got 0.90 angstrom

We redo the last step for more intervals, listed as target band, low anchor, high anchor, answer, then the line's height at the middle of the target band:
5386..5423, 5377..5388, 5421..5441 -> 1.14 angstrom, 16.2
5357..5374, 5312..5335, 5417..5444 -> 0.41 angstrom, 16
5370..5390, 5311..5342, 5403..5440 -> 0.20 angstrom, 15.9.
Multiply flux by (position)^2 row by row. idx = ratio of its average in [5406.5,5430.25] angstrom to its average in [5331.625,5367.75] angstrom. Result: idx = 1.03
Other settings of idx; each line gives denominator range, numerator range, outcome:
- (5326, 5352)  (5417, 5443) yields 1.09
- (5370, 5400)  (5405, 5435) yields 1.04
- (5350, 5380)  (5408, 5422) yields 1.04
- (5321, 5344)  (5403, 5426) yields 1.06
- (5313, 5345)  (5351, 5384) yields 1.03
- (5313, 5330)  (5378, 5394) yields 1.09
